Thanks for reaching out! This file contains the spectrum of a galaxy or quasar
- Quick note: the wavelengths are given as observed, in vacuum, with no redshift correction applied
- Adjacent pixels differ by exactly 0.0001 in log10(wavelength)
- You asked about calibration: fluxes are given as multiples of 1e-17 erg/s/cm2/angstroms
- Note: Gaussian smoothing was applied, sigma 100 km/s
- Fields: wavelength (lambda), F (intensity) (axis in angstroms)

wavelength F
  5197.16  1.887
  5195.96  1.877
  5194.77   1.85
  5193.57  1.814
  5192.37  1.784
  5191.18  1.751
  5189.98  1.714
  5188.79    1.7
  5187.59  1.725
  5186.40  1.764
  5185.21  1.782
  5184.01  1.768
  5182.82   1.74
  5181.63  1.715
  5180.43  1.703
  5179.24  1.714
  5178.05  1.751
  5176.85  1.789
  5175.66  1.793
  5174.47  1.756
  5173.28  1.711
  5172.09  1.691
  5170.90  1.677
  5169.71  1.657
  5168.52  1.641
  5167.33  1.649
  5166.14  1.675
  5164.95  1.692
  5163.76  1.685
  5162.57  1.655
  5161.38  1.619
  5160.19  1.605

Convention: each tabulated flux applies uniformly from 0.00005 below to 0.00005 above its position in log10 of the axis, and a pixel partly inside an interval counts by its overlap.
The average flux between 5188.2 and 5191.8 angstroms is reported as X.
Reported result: 1.72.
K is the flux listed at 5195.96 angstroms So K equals 1.877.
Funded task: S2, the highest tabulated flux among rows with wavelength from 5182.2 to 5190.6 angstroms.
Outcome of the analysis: 1.782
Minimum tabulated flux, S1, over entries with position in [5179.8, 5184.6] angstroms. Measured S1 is 1.703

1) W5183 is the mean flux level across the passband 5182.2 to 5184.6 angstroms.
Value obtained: 1.76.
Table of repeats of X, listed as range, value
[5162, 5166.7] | 1.68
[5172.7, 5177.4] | 1.76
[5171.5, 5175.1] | 1.72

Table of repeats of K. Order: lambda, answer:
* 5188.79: 1.7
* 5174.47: 1.756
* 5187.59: 1.725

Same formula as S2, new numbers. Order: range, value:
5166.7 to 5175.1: 1.756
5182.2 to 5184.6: 1.768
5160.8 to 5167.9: 1.692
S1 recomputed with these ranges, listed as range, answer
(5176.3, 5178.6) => 1.751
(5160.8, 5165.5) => 1.619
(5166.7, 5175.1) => 1.641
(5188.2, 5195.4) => 1.7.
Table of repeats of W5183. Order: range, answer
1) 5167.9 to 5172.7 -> 1.67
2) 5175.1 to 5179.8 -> 1.76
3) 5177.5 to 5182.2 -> 1.72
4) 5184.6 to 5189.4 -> 1.74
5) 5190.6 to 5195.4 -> 1.8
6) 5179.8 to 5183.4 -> 1.72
